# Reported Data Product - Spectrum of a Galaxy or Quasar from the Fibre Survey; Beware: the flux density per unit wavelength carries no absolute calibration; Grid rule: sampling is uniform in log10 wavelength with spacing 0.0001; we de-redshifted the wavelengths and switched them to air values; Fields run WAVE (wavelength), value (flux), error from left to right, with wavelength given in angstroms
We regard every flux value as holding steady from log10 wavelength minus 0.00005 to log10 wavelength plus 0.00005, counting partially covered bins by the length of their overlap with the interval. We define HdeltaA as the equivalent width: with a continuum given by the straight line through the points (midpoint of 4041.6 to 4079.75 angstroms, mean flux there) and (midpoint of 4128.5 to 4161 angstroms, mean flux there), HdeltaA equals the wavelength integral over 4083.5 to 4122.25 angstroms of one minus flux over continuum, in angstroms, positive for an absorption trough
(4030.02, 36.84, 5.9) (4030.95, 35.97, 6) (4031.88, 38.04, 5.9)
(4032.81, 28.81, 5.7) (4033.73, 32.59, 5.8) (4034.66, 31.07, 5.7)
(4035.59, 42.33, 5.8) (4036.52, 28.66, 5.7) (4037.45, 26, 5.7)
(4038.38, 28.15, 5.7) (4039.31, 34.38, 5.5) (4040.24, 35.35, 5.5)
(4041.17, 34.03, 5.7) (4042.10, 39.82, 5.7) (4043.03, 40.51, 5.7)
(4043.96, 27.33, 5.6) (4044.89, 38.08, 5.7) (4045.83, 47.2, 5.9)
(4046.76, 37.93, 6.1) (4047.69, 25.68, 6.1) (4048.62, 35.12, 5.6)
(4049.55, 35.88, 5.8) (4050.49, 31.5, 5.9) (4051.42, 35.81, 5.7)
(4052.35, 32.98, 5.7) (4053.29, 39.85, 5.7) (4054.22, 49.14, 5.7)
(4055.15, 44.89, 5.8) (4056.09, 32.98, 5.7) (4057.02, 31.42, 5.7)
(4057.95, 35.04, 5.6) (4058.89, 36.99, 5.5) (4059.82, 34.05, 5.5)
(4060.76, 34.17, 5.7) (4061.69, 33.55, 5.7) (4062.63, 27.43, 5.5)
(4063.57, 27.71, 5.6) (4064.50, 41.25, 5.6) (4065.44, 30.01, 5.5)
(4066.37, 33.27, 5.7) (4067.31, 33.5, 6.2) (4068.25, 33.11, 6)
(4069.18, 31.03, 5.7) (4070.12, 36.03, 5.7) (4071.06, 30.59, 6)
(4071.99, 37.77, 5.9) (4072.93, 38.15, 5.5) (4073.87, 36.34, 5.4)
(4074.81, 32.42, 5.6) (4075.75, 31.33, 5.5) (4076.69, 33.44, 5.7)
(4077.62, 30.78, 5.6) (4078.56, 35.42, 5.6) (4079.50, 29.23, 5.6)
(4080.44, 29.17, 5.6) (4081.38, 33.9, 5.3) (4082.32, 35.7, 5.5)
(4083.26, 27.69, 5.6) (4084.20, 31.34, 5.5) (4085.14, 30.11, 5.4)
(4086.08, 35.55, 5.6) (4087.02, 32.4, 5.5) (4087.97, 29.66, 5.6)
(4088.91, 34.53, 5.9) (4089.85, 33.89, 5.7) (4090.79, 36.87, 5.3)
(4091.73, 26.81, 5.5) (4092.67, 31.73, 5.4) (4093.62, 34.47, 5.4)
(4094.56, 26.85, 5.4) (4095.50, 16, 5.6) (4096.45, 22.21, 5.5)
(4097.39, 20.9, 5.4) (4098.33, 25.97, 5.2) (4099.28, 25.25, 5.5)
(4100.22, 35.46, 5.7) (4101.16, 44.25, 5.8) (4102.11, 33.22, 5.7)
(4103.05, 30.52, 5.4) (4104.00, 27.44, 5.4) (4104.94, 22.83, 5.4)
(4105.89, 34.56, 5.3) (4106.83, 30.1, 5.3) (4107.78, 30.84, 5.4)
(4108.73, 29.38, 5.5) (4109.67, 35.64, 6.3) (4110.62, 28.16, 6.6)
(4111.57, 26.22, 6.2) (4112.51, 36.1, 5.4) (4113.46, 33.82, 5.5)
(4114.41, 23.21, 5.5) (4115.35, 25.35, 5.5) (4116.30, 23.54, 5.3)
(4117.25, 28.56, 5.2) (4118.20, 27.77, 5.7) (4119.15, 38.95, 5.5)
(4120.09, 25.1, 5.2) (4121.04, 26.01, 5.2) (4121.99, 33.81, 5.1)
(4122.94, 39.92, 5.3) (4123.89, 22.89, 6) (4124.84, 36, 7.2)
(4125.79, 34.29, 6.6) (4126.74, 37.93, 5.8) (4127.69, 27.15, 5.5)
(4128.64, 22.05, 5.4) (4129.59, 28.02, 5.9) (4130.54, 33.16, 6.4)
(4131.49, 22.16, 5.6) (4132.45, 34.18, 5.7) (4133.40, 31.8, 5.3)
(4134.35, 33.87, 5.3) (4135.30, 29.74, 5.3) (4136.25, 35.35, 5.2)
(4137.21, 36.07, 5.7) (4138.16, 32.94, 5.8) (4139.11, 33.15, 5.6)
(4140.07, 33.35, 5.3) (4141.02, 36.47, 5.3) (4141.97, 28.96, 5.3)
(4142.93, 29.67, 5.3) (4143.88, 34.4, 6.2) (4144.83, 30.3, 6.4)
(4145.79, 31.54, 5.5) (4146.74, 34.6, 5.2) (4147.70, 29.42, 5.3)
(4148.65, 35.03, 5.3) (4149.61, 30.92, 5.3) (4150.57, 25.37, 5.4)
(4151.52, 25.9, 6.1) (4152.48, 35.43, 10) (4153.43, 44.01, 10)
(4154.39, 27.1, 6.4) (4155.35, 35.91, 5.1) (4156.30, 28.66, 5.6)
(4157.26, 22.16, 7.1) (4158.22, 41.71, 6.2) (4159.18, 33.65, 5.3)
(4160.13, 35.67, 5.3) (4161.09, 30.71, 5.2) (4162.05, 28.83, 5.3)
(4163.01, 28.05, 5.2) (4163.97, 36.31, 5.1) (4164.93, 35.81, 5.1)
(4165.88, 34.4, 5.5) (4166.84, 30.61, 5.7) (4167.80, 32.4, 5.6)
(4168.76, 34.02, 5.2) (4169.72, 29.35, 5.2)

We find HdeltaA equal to 4.1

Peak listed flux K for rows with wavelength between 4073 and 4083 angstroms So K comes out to 36.34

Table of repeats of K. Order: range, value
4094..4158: 44.25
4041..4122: 49.14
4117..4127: 39.92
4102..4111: 35.64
